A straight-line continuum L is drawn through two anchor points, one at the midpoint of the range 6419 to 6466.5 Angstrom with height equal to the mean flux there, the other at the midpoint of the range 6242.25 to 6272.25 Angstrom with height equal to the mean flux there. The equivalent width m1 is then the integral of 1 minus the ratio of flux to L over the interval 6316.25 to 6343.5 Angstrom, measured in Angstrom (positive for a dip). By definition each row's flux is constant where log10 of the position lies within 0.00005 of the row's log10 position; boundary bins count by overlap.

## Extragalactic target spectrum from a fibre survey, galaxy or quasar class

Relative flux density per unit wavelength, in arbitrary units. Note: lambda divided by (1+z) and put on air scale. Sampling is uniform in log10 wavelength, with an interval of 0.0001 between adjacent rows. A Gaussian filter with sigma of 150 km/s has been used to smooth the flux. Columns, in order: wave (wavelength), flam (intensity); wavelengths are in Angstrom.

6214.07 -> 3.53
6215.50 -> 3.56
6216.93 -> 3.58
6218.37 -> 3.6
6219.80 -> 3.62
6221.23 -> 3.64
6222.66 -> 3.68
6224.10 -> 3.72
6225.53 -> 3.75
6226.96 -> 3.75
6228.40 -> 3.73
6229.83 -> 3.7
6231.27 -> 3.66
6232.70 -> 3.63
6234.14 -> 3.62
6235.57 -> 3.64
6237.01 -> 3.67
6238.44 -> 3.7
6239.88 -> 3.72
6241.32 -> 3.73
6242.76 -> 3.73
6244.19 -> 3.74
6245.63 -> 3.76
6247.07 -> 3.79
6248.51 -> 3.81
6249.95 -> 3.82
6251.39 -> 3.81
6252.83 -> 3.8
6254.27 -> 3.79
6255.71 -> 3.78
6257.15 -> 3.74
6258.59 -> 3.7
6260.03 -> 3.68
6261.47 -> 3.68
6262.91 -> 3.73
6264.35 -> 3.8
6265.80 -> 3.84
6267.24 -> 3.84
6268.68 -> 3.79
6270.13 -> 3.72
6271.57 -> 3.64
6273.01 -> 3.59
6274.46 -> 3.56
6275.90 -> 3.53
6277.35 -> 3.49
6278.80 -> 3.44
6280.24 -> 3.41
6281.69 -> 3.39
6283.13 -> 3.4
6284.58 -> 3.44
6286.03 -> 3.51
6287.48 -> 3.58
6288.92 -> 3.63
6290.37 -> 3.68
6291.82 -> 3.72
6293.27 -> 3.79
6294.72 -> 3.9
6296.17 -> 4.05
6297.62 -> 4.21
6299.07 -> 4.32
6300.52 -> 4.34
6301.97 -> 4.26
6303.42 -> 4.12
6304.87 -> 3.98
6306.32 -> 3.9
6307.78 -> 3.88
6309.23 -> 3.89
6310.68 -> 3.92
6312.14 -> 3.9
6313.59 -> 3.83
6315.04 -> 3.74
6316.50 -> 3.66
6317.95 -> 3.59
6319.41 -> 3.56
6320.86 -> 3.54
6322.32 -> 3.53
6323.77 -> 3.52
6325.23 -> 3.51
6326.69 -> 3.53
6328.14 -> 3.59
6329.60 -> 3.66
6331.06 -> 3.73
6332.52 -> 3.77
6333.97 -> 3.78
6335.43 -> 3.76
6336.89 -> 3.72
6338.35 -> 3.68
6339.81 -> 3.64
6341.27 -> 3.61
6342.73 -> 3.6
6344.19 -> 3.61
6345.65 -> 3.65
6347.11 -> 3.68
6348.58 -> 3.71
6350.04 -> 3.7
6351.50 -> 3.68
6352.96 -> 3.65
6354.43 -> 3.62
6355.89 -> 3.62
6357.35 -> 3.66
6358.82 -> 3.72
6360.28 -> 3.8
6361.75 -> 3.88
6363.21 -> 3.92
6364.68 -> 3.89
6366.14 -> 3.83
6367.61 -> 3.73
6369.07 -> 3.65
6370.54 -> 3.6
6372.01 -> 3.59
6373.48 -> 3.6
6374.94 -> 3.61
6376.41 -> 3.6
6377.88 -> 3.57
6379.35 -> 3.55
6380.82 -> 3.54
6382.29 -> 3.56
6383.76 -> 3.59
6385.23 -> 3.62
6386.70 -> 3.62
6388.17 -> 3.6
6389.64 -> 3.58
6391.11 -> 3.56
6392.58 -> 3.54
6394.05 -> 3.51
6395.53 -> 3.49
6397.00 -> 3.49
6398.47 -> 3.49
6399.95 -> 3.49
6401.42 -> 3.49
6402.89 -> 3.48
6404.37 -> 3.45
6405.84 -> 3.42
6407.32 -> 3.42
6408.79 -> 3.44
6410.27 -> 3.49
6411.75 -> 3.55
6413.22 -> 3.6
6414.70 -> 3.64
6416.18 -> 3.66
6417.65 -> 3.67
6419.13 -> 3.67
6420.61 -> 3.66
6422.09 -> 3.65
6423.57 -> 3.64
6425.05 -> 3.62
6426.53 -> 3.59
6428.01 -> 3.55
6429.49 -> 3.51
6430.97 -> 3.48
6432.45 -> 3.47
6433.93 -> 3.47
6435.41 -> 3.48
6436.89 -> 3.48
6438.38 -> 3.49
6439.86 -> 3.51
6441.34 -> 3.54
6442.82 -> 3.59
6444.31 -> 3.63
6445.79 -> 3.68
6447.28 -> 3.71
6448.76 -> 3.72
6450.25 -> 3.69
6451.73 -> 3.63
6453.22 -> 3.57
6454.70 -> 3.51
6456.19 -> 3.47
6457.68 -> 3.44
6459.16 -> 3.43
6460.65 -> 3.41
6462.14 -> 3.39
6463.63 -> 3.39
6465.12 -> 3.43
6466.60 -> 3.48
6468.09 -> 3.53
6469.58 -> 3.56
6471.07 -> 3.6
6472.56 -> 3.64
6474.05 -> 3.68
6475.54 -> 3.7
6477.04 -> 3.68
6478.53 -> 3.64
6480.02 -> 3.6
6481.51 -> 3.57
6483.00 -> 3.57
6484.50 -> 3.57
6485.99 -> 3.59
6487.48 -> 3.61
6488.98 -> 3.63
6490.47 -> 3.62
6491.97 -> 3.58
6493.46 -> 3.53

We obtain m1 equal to 0.3 Angstrom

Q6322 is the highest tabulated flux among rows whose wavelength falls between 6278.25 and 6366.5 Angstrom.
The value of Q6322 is 4.34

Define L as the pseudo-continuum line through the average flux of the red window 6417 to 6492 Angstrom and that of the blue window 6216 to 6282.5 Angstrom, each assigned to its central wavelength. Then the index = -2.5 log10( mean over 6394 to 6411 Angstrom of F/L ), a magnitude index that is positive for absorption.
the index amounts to 0.04 mag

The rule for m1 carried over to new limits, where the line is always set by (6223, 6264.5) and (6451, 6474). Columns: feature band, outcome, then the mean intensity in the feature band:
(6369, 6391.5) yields 0.00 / 3.59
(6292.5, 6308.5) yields -1.73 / 4.07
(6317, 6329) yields 0.32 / 3.55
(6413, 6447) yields -0.39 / 3.58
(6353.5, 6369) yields -0.65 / 3.76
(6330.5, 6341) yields -0.25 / 3.72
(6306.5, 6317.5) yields -0.51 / 3.83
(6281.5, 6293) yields 0.39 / 3.56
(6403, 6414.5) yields 0.23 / 3.49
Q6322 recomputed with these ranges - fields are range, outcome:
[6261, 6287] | 3.84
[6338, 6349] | 3.71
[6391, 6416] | 3.64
